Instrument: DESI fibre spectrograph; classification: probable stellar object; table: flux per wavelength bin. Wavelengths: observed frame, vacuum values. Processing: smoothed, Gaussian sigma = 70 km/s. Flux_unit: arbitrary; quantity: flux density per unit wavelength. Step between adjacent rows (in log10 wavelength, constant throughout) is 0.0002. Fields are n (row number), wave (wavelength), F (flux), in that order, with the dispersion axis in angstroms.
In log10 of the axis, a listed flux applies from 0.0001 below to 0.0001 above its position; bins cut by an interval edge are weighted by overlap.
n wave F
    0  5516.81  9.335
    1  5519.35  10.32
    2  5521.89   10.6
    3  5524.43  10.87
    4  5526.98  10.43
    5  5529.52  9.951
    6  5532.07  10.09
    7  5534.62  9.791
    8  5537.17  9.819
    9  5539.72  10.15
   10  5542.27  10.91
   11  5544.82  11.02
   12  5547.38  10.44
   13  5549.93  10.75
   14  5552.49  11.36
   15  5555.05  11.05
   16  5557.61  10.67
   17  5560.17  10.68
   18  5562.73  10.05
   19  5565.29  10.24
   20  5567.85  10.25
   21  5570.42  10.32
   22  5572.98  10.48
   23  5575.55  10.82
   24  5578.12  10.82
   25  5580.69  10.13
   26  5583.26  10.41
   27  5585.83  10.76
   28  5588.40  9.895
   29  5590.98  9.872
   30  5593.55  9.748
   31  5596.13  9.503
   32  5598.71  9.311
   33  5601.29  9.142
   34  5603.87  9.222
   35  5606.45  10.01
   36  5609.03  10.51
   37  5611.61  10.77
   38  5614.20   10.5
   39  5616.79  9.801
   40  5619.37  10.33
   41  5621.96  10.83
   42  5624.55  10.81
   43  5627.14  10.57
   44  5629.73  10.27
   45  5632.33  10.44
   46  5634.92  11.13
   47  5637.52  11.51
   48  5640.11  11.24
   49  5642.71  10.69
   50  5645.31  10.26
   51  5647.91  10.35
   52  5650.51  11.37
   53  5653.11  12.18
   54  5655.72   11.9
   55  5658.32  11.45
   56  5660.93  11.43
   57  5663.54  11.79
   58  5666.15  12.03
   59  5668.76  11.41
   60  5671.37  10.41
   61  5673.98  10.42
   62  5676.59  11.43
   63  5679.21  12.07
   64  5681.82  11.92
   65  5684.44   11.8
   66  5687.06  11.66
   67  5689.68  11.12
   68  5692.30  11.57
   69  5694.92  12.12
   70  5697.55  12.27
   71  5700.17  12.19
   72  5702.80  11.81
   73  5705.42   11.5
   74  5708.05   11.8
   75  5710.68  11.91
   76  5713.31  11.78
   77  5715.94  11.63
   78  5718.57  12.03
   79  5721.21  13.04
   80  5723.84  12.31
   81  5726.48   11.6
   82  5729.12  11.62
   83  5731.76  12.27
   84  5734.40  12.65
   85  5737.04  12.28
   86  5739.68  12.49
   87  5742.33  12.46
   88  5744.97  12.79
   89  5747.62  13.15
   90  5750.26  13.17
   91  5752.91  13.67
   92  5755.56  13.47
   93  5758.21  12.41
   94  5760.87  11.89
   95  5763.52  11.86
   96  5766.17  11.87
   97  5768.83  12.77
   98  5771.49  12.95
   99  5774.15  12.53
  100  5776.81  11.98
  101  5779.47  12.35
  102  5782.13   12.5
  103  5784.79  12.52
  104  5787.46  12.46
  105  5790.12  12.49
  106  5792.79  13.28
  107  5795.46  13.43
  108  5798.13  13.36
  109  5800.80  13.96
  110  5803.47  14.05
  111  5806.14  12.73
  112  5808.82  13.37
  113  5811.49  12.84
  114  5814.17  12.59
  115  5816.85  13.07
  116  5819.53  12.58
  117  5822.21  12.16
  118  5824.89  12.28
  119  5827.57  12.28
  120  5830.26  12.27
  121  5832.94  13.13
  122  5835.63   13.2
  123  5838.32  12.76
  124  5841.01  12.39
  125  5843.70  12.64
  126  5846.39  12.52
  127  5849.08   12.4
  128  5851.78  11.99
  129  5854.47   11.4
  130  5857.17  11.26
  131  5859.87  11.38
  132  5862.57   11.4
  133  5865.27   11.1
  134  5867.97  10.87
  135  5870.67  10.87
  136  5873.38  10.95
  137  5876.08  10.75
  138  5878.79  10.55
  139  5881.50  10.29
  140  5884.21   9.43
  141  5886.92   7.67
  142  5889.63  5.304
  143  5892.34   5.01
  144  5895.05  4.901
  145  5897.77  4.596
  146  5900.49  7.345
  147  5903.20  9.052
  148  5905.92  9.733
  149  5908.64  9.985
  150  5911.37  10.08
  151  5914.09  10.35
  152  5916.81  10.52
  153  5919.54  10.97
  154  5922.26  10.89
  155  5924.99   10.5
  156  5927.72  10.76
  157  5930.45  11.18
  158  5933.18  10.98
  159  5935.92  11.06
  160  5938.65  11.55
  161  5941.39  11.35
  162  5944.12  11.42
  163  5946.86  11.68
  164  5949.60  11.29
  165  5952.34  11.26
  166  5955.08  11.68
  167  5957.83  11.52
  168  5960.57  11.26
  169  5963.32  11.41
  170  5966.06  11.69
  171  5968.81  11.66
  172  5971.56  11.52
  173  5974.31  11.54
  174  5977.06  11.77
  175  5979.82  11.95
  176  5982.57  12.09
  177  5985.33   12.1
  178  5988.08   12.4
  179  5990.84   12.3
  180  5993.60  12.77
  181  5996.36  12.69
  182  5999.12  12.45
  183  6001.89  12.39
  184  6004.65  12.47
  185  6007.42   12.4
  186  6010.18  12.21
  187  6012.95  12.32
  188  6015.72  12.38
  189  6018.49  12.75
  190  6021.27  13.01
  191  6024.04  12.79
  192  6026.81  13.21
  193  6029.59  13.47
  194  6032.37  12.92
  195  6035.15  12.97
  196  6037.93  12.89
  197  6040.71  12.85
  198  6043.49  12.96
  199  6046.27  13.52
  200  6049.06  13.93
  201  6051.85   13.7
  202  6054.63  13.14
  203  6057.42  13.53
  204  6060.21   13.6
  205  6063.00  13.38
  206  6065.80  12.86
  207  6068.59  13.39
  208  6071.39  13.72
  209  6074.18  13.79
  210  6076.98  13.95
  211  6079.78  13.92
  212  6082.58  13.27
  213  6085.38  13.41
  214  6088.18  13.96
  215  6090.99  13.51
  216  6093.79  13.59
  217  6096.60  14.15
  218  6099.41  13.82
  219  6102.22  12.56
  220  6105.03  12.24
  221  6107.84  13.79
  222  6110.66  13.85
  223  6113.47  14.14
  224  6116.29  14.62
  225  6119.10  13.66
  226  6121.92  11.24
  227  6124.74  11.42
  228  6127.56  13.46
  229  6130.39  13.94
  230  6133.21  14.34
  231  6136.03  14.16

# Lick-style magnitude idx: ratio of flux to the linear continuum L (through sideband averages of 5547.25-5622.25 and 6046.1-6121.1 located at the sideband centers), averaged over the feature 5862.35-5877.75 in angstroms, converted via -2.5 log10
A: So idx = 0.11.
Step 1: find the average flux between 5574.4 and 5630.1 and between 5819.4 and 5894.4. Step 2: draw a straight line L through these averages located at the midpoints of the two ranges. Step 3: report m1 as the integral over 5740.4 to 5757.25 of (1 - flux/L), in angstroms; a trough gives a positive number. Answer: -3.83 angstroms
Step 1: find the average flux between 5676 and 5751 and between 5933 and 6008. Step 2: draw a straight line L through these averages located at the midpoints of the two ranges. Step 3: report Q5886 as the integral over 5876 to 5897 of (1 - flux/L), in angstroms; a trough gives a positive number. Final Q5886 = 7.4 angstroms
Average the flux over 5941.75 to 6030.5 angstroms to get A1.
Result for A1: 12.1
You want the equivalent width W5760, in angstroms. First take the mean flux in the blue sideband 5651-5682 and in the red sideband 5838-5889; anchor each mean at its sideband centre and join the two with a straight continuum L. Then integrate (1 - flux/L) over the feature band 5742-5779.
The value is -4.4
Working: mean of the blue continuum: 11.5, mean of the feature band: 12.6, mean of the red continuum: 11.1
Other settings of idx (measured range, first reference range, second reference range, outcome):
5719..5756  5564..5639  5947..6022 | -0.16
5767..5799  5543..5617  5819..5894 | -0.17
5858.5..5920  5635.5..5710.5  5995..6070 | 0.32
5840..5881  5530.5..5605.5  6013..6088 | 0.06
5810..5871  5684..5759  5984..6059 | 0.03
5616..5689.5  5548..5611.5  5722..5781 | 0.01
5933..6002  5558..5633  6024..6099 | 0.09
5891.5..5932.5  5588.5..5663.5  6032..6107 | 0.33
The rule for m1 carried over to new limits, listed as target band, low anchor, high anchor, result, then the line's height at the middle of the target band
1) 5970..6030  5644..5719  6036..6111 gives 3.2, 13.1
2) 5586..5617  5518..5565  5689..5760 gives 3.3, 11.1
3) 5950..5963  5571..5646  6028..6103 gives 1.3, 12.7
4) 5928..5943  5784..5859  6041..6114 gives 2.1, 13.1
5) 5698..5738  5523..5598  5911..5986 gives -4.8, 10.8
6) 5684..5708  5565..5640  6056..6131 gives -1.9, 10.9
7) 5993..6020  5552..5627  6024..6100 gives 1.2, 13.1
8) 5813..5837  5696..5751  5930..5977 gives -1.5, 11.9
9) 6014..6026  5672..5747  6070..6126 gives 0.4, 13.1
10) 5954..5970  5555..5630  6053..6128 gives 1.3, 12.6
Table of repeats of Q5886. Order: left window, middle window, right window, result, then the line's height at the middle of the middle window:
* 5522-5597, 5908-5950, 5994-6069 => 5.04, 12.4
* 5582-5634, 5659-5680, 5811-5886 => -1.58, 10.6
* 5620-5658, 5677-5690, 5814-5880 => -0.65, 11.2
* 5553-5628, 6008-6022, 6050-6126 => 0.49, 13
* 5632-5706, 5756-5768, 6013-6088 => -0.26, 11.9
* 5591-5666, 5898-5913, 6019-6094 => 4.22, 12.4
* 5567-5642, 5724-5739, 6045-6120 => -1.24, 11.2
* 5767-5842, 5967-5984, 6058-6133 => 1.83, 13.2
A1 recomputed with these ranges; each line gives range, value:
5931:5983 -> 11.5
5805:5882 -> 12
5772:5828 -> 12.8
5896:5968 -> 10.5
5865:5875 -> 10.9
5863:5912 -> 8.83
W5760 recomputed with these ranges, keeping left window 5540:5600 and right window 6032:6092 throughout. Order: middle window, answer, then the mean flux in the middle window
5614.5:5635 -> 0.5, 10.5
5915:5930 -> 2.2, 10.7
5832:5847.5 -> -0.9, 12.8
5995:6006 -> 0.5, 12.5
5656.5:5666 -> -0.6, 11.6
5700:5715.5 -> -0.7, 11.8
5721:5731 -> -0.6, 12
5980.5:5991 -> 0.6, 12.2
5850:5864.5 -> 0.8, 11.5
